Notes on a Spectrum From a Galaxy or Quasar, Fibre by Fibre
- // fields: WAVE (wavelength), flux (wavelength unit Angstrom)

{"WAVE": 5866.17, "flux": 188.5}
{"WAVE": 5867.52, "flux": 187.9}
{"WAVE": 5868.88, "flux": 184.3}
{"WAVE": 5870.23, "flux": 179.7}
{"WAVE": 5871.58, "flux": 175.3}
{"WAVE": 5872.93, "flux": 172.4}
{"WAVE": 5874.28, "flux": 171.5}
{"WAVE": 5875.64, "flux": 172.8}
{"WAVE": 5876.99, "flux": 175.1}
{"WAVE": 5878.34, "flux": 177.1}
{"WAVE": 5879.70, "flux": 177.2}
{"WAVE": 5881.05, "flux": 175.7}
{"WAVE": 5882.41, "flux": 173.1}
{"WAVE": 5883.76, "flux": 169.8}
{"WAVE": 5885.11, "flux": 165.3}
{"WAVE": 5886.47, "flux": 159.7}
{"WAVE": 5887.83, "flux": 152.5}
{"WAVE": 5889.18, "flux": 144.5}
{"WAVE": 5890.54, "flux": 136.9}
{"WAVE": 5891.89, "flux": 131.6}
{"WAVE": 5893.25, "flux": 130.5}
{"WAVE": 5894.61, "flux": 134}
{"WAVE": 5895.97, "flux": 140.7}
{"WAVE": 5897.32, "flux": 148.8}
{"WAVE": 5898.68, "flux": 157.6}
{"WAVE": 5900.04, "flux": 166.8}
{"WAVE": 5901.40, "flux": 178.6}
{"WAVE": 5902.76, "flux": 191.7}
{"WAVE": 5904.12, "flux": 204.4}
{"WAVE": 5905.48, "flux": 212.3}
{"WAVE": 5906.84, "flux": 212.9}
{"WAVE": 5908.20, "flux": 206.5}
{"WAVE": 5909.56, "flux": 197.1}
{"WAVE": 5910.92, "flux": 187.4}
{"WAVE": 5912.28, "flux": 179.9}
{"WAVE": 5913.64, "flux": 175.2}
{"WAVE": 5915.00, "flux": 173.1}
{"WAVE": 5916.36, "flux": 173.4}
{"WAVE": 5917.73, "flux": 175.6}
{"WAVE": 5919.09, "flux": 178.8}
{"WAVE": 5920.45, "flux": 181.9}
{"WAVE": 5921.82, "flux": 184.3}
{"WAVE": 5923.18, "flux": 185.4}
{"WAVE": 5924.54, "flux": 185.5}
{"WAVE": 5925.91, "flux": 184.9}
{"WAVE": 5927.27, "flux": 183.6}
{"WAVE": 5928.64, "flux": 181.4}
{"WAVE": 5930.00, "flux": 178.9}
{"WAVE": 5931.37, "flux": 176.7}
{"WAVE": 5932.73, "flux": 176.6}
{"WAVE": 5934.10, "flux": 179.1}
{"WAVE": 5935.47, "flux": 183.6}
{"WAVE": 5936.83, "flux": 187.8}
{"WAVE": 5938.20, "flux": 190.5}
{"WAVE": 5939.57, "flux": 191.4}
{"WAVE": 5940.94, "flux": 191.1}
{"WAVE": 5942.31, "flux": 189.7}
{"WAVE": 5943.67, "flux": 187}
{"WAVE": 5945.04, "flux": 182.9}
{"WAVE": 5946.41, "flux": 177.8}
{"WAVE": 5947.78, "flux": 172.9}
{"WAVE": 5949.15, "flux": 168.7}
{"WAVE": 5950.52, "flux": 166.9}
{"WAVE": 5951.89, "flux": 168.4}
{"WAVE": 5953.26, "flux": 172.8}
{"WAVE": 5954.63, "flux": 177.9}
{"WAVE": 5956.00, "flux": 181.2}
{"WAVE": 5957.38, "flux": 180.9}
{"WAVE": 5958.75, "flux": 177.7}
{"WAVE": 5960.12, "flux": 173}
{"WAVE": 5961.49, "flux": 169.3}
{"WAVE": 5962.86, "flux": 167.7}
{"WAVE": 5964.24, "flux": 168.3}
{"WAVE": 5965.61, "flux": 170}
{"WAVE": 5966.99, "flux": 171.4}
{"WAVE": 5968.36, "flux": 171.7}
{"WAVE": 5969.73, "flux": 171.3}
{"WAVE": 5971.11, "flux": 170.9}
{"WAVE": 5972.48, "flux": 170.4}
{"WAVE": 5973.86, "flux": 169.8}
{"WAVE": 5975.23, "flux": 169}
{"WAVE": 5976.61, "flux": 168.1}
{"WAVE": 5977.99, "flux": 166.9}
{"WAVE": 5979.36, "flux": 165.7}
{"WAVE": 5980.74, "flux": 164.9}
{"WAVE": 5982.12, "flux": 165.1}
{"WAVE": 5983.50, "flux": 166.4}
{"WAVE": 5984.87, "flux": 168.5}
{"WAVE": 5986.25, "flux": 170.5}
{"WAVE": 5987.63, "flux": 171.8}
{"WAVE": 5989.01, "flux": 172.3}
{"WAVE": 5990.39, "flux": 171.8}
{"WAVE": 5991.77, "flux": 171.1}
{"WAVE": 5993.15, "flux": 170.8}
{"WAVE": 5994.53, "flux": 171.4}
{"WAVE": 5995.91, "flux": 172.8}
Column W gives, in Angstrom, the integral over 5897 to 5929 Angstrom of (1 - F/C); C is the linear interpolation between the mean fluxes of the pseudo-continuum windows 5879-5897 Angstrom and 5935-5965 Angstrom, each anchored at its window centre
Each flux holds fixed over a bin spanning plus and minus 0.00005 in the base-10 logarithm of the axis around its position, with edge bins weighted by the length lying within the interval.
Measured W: -4.07 Angstrom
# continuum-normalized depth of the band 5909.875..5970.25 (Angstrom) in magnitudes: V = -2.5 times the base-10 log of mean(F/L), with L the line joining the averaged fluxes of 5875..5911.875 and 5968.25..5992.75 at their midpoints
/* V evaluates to -0.06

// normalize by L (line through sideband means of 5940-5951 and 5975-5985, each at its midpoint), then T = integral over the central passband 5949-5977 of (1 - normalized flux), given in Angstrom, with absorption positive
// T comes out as 0.2 Angstrom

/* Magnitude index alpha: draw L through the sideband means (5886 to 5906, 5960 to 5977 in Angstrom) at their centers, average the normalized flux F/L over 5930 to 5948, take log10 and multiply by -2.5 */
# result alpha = -0.113 mag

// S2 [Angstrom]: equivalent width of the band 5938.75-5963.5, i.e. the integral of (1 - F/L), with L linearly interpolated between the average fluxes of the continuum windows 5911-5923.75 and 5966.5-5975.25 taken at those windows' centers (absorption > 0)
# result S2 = -0.5 Angstrom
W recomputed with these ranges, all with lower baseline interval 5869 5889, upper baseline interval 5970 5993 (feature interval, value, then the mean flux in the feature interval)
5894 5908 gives -0.5 Angstrom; 176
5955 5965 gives -0.3 Angstrom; 174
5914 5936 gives -1.3 Angstrom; 180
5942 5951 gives -0.4 Angstrom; 178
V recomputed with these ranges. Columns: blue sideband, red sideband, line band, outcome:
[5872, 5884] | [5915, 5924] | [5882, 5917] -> 0.05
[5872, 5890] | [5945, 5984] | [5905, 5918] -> -0.12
